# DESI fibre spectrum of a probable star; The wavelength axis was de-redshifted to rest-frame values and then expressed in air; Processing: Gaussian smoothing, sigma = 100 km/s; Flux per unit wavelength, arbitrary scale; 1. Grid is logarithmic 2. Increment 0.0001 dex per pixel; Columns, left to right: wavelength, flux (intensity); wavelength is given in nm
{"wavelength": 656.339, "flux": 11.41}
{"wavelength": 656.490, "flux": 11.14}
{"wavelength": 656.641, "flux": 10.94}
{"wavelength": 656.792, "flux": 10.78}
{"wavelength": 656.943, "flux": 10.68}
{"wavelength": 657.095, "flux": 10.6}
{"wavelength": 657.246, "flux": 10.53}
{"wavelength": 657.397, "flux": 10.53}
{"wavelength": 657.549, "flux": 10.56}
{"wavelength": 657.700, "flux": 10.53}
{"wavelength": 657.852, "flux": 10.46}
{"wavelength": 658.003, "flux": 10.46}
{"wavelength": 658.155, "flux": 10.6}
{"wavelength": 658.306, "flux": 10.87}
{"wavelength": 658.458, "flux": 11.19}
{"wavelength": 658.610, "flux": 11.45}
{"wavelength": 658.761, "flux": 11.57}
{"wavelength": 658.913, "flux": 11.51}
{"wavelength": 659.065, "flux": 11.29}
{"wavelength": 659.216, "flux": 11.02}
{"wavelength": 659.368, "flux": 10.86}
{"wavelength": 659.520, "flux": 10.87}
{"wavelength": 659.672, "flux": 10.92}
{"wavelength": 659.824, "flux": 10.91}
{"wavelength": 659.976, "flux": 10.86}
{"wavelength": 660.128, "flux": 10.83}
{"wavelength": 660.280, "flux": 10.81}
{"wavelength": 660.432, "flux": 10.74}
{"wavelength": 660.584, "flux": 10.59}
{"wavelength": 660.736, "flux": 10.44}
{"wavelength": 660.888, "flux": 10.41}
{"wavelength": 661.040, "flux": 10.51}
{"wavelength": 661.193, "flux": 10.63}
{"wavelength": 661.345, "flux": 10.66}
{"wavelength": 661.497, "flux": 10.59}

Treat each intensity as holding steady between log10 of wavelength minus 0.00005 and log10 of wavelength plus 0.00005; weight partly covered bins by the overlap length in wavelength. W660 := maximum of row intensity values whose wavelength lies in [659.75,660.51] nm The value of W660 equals 10.91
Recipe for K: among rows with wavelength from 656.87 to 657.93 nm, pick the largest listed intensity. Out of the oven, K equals 10.68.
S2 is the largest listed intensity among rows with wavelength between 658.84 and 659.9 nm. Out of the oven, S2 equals 11.51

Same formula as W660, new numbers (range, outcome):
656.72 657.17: 10.78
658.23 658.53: 11.19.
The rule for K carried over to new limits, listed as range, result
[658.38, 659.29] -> 11.57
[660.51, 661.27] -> 10.63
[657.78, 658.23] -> 10.6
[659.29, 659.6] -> 10.87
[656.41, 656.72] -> 11.14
